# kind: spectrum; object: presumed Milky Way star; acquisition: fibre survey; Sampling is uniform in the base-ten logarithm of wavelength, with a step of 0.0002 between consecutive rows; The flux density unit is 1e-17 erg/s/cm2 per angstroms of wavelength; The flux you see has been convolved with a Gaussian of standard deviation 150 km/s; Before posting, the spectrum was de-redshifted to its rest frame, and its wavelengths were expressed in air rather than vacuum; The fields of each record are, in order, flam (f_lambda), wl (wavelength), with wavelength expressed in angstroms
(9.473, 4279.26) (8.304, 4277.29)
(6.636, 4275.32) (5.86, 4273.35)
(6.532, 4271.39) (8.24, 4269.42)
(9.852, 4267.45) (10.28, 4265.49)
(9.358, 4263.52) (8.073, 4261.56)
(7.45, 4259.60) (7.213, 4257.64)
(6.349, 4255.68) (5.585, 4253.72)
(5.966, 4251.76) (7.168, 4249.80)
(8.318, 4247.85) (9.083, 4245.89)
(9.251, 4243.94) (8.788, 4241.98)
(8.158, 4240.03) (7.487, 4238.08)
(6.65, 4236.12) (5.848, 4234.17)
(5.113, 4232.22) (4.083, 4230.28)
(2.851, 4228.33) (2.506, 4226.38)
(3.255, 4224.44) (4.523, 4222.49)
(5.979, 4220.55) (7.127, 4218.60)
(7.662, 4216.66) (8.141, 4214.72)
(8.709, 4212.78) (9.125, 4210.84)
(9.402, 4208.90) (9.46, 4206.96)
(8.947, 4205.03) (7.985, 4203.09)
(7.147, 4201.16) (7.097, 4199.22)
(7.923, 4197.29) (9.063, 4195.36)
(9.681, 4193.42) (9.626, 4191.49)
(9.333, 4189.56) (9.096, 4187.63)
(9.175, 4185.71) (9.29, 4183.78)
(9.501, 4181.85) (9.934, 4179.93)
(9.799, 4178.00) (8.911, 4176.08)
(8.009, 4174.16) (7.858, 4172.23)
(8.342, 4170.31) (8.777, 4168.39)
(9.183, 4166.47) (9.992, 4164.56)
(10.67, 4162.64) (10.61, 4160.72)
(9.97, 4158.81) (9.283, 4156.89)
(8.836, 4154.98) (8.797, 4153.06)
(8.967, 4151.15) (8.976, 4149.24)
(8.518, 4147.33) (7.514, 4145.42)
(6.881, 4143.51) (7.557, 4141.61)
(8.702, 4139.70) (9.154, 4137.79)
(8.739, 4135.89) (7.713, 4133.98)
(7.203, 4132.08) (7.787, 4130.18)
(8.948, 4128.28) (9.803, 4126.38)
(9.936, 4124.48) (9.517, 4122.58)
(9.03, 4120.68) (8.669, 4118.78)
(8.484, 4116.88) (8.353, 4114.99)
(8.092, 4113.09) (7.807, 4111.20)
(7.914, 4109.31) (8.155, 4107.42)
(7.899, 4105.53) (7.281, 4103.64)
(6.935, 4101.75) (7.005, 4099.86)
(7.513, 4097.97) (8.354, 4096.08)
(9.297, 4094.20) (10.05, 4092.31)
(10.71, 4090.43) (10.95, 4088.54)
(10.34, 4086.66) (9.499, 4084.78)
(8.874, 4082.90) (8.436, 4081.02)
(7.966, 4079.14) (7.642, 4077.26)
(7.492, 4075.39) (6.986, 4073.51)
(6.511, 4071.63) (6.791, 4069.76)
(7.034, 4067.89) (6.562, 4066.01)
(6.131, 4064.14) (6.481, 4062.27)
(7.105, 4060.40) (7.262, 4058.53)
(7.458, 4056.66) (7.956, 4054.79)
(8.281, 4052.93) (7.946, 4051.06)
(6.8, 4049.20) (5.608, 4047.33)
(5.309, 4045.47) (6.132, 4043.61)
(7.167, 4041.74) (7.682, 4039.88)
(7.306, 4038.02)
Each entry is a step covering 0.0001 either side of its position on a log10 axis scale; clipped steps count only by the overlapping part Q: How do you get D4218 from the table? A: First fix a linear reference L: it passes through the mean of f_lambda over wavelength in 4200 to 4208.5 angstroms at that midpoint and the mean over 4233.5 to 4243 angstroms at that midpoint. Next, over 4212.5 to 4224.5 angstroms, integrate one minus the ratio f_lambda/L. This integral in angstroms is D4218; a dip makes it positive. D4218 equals 2.14 angstroms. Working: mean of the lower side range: 8.43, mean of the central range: 6.6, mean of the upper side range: 7.44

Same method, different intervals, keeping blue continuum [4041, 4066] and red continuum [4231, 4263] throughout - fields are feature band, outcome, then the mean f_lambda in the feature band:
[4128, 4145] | -2.3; 8.03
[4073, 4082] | -1.1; 7.74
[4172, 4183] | -3.0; 9.08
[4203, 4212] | -2.3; 9.07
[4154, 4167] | -4.9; 9.81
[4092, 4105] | -1.8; 7.96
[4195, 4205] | -1.0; 7.87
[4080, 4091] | -4.4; 9.76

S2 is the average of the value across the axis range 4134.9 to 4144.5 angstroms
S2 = 8.2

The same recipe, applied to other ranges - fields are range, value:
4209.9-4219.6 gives 8.14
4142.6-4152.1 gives 8.18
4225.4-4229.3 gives 2.68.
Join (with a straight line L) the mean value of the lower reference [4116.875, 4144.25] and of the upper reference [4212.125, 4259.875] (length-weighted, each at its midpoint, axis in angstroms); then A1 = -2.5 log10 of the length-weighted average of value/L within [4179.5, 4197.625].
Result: -0.24 mag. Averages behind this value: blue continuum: 8.55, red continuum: 6.5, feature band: 9.29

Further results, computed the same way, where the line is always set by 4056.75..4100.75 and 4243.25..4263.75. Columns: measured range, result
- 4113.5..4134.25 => -0.10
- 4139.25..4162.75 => -0.13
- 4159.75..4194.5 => -0.20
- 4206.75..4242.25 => 0.18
